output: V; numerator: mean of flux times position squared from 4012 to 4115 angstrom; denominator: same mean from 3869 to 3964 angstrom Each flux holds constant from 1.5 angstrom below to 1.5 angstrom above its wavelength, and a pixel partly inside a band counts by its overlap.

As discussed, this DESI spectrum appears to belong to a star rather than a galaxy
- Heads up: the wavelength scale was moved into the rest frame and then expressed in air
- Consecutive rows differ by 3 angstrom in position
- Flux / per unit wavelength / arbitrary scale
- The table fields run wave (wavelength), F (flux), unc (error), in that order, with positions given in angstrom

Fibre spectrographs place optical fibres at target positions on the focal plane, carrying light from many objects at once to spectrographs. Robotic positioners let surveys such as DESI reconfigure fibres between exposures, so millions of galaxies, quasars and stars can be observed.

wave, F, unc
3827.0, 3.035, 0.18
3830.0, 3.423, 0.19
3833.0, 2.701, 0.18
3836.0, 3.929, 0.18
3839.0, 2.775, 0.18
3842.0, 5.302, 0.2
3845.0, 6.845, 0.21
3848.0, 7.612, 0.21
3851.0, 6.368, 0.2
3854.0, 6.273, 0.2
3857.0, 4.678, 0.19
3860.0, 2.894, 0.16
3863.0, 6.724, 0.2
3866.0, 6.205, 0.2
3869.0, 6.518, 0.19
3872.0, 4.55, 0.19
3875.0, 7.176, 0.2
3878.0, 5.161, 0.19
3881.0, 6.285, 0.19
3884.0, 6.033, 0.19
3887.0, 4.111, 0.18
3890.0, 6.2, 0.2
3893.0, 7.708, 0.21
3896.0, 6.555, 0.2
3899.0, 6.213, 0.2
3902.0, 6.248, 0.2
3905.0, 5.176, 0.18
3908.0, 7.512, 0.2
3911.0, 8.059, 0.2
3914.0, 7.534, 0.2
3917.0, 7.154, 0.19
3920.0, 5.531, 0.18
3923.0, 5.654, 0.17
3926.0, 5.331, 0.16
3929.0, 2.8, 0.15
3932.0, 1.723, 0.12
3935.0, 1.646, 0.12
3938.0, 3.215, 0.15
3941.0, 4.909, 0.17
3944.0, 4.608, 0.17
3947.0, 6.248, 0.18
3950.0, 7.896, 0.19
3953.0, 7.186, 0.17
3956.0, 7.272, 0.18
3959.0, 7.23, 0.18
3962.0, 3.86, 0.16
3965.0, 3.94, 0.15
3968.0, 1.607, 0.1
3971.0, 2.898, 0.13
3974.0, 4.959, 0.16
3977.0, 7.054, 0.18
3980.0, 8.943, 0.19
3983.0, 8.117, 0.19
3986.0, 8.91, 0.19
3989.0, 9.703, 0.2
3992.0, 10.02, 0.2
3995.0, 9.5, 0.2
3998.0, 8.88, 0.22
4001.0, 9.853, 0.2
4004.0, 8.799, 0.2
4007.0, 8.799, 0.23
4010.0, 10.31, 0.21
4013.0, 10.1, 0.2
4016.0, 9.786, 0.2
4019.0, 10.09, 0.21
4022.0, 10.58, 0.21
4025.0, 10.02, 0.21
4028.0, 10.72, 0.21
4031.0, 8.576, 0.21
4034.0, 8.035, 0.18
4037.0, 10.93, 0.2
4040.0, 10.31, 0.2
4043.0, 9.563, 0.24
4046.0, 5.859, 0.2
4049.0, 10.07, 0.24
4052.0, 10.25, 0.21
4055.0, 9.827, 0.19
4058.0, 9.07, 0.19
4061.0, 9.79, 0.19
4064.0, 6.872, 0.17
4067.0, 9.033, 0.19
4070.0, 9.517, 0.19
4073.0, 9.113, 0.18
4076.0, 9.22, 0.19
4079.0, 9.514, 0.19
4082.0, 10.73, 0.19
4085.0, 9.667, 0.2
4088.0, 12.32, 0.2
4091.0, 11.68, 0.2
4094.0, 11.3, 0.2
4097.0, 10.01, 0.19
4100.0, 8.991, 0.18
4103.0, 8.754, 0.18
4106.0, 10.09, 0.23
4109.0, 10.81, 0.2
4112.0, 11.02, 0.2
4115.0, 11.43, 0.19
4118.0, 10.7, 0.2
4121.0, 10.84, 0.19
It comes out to 1.8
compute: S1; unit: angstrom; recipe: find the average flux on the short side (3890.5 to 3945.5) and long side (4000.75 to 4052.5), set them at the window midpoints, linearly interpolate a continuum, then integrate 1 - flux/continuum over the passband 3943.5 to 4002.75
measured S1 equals 4.8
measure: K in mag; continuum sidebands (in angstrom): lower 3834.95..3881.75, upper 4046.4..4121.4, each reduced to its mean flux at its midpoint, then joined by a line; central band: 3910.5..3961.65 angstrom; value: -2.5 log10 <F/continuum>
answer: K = 0.286 mag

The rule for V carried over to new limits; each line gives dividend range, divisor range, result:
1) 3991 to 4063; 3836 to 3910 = 1.76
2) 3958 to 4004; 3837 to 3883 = 1.33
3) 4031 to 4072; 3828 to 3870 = 1.98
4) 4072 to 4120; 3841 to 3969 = 2.02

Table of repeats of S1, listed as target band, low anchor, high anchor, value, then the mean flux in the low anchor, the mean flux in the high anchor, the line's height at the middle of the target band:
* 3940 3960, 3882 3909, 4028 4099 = 2.22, 6.17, 9.64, 7.3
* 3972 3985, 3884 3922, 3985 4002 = 2.66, 6.47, 9.48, 8.98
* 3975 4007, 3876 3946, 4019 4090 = -4.71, 5.47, 9.57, 7.76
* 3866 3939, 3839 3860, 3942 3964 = 4.23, 5.7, 6.24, 5.98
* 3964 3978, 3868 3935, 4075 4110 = 6.49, 5.77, 10.3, 7.41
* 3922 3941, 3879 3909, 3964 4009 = 9.21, 6.16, 7.54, 6.72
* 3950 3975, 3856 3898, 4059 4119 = 8.04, 5.79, 10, 7.49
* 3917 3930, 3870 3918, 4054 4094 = 3.24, 6.35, 9.78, 6.91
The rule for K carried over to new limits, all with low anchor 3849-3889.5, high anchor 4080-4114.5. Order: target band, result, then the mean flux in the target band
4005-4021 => -0.13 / 9.81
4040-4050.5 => 0.08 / 8.76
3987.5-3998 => -0.16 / 9.62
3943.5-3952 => 0.13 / 6.5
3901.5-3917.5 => -0.07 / 6.98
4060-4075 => 0.12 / 8.85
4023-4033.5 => -0.07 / 9.65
